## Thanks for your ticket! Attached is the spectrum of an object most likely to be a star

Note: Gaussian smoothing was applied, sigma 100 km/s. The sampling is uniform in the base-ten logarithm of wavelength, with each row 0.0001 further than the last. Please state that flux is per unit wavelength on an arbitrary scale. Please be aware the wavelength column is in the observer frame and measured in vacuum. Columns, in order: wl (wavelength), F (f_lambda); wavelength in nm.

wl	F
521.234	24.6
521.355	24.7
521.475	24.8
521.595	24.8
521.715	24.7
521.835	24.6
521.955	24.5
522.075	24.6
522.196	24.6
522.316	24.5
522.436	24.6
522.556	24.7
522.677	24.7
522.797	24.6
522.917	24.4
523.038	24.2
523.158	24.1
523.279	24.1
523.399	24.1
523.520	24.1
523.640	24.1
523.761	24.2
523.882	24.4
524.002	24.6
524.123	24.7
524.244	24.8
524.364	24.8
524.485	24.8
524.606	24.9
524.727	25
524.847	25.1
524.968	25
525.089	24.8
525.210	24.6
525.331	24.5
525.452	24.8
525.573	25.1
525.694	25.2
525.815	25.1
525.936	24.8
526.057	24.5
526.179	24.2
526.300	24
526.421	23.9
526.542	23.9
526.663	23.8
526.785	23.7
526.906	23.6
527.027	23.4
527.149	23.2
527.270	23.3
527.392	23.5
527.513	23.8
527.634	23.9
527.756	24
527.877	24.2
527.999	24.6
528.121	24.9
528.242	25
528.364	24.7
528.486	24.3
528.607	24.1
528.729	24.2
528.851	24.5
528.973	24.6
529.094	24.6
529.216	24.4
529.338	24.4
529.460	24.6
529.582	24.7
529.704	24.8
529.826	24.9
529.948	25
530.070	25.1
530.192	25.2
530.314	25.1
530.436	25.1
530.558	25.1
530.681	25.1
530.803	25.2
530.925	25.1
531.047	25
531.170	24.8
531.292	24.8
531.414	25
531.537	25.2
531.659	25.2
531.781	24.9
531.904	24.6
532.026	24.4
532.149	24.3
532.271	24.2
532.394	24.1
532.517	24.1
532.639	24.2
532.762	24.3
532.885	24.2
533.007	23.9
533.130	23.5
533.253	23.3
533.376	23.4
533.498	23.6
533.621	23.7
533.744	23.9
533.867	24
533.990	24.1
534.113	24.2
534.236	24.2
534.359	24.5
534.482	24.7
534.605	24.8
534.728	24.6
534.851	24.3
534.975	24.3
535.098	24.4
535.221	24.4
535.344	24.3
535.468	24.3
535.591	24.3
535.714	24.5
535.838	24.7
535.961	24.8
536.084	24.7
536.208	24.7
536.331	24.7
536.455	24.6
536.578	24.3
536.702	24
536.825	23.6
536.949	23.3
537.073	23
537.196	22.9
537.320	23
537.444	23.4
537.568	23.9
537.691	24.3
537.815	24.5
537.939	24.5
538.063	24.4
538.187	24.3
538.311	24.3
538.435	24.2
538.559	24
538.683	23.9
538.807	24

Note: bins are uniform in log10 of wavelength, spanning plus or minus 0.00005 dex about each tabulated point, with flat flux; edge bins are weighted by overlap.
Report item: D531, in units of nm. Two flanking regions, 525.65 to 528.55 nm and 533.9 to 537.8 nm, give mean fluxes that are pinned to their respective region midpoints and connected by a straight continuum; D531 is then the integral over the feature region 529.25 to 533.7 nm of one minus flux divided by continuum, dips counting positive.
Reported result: -0.07 nm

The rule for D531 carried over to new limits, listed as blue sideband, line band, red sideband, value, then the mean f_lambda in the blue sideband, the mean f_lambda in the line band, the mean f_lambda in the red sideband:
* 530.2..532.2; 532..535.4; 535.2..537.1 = 0.06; 24.9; 24.1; 24.3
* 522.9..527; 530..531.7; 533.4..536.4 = -0.05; 24.5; 25.1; 24.4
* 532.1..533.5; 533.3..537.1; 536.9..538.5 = -0.05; 23.9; 24.2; 23.8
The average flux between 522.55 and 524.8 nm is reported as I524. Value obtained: 24.5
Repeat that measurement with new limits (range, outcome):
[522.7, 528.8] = 24.4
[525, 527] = 24.4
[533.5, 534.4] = 24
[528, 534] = 24.5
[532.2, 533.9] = 23.9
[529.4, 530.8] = 25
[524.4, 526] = 24.9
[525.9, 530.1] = 24.2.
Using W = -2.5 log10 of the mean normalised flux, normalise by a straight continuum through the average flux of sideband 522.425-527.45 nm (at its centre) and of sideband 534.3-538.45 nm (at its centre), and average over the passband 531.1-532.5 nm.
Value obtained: -0.017 mag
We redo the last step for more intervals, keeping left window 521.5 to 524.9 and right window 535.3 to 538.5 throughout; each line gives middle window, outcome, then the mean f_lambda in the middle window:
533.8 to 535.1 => -0.01 mag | 24.4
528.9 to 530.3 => -0.02 mag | 24.8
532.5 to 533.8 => 0.02 mag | 23.8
